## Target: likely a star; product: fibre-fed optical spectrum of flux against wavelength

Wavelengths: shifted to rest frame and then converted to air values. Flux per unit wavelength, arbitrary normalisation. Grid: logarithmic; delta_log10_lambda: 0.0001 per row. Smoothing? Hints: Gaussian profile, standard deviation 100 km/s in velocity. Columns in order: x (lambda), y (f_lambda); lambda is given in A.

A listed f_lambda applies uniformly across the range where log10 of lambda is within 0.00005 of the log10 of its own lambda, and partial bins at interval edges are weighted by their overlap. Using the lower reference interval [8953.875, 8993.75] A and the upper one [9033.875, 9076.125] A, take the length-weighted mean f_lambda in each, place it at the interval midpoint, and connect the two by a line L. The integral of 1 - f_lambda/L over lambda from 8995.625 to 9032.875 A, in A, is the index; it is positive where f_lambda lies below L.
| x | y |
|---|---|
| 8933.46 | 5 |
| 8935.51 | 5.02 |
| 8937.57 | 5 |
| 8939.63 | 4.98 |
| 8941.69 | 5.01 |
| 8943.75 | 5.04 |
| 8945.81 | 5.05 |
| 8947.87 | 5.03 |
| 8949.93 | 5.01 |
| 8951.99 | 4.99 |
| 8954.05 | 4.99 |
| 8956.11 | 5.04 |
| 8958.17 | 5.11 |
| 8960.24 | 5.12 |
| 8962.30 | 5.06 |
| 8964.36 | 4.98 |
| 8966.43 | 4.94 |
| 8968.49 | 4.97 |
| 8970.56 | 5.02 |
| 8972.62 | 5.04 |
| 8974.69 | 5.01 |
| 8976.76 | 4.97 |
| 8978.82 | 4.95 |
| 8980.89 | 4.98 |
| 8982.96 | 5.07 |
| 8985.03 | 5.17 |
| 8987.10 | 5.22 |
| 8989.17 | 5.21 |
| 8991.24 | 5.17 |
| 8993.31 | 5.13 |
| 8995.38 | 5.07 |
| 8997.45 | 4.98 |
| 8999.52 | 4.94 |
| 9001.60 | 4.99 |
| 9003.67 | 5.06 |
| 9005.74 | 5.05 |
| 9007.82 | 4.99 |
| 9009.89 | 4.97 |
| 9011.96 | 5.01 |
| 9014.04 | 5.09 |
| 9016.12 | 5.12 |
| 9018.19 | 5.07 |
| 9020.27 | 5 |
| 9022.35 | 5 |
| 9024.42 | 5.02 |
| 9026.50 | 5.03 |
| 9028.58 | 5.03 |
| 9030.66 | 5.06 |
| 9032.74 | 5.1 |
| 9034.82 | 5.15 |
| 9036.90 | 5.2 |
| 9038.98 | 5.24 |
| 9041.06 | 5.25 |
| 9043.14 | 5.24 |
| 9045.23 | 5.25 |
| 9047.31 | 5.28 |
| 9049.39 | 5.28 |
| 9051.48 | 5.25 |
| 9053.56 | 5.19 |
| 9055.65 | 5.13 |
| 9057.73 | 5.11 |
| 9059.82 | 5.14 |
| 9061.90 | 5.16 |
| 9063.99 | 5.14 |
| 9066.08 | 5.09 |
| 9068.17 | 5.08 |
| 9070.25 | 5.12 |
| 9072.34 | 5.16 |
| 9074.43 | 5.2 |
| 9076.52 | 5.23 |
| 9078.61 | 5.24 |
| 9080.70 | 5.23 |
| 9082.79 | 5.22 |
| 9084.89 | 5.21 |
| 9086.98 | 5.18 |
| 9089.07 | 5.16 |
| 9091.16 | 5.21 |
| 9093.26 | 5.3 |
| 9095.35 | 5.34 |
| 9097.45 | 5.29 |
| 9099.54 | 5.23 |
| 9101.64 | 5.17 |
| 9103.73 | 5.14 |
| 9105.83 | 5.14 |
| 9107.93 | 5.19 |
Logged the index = 0.7 A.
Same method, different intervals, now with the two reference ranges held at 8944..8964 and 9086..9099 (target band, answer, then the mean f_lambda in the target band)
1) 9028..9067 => 0.0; 5.17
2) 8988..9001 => 0.1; 5.08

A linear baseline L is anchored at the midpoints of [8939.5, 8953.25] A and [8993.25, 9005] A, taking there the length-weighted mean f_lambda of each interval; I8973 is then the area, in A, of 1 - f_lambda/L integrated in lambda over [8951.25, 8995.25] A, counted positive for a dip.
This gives -0.3 A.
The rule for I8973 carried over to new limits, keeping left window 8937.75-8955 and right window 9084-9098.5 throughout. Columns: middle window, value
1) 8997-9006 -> 0.2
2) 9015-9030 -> 0.3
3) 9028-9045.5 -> 0.0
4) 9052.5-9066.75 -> 0.1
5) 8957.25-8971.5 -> 0.0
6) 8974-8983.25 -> 0.1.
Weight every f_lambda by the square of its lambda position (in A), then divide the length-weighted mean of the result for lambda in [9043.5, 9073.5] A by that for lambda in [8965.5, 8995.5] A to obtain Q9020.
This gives 1.04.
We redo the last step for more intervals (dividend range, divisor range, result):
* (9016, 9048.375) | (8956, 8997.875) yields 1.03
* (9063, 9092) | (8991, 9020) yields 1.04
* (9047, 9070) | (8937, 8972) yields 1.05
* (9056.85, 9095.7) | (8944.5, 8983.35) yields 1.06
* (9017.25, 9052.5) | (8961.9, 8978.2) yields 1.04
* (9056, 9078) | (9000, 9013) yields 1.04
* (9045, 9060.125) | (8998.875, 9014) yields 1.05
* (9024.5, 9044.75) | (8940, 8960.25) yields 1.04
